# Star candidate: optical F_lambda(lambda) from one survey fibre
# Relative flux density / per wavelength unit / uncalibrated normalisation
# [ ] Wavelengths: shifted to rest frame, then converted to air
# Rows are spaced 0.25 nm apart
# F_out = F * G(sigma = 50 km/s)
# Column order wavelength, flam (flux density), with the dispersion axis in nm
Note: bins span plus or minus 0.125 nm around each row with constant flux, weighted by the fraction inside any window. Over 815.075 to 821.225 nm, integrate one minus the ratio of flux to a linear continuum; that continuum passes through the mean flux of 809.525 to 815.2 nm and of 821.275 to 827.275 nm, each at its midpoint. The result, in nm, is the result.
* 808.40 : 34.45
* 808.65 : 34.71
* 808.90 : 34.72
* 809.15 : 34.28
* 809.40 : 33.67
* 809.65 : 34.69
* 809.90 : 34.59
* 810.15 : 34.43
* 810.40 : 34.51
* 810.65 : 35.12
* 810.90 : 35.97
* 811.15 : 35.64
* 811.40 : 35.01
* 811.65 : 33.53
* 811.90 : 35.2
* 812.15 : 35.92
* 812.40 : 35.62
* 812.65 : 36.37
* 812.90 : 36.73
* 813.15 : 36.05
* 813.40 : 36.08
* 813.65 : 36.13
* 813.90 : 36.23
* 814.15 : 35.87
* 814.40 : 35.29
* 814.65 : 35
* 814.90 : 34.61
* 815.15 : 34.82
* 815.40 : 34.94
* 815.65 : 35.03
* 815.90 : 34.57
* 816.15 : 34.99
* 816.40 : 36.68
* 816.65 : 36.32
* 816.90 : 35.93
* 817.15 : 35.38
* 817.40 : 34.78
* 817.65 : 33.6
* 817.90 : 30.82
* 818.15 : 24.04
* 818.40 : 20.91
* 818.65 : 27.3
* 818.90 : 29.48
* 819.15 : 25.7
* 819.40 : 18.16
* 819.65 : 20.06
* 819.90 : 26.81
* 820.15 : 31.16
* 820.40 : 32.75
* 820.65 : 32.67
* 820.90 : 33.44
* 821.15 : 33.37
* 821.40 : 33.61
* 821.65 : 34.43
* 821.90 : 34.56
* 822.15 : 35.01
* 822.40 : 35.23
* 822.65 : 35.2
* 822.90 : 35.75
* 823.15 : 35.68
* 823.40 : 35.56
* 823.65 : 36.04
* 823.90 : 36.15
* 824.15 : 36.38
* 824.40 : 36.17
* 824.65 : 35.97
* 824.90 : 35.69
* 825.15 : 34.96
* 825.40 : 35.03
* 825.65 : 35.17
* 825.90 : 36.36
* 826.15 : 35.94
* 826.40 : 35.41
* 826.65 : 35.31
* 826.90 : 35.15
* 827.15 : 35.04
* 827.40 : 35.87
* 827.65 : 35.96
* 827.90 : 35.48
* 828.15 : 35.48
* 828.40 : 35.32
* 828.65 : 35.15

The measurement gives 0.78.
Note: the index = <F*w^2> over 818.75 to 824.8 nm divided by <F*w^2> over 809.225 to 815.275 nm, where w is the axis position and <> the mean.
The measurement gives 0.94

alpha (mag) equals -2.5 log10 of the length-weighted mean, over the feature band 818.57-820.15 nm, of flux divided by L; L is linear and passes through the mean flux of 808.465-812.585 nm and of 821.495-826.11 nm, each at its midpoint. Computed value 0.37 mag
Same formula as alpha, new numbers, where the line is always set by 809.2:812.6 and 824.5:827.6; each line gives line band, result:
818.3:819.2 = 0.33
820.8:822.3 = 0.04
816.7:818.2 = 0.07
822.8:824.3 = -0.02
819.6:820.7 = 0.21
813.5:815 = -0.01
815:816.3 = 0.01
